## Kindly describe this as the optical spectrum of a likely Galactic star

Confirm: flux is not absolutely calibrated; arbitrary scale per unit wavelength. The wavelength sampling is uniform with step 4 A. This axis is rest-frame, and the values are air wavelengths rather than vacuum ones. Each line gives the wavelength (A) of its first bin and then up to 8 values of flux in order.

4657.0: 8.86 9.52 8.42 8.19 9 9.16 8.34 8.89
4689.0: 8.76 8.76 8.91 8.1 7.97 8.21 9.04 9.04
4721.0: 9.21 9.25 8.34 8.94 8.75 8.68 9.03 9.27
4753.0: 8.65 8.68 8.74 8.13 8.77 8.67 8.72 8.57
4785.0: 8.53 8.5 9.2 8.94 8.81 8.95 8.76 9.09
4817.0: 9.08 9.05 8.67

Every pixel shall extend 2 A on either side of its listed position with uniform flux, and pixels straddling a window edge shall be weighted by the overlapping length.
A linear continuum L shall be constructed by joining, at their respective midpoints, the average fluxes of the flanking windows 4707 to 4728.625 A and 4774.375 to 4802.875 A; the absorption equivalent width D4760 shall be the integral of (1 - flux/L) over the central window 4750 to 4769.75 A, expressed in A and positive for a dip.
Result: 0.4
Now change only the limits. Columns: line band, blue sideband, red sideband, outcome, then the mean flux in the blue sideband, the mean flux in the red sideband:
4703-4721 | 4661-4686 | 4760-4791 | 0.1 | 8.73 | 8.57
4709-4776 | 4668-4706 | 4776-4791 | -1.6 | 8.64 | 8.57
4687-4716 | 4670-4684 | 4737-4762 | 0.8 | 8.79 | 8.84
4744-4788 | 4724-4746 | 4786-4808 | 0.7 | 8.8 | 8.86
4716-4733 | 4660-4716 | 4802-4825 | -0.4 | 8.65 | 8.95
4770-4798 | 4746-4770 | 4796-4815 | 0.3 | 8.72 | 8.91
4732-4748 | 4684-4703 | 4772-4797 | -0.3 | 8.67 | 8.72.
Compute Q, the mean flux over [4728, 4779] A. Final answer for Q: 8.73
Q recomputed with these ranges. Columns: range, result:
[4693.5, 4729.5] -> 8.69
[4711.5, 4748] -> 8.93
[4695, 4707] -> 8.33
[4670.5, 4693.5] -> 8.81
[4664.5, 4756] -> 8.74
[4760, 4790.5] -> 8.57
